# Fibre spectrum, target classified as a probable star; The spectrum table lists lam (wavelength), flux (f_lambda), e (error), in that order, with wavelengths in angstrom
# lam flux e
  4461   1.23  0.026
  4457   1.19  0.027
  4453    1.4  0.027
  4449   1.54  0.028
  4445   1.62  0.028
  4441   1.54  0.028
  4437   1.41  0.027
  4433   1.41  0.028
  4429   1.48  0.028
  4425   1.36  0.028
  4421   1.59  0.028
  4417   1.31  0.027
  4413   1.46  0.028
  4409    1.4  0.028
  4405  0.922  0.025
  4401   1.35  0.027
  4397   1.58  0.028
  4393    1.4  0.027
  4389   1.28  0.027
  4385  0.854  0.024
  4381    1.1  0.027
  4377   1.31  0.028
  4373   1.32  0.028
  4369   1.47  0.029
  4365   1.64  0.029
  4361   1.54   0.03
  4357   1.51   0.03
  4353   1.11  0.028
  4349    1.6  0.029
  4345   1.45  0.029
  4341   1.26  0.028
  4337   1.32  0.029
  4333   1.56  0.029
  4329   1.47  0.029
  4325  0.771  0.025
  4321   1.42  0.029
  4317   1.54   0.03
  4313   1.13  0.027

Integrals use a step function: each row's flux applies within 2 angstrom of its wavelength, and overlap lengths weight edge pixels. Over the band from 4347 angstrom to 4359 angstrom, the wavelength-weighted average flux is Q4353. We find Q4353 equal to 1.41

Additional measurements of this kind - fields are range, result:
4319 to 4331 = 1.22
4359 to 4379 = 1.46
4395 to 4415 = 1.34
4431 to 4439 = 1.41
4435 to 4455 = 1.5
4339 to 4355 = 1.35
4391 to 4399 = 1.49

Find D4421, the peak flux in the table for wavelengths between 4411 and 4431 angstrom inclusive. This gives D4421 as 1.59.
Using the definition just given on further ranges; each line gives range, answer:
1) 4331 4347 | 1.56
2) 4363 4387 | 1.64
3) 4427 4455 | 1.62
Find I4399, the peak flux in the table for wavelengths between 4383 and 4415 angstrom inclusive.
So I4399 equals 1.58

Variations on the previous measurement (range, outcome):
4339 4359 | 1.6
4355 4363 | 1.54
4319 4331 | 1.47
